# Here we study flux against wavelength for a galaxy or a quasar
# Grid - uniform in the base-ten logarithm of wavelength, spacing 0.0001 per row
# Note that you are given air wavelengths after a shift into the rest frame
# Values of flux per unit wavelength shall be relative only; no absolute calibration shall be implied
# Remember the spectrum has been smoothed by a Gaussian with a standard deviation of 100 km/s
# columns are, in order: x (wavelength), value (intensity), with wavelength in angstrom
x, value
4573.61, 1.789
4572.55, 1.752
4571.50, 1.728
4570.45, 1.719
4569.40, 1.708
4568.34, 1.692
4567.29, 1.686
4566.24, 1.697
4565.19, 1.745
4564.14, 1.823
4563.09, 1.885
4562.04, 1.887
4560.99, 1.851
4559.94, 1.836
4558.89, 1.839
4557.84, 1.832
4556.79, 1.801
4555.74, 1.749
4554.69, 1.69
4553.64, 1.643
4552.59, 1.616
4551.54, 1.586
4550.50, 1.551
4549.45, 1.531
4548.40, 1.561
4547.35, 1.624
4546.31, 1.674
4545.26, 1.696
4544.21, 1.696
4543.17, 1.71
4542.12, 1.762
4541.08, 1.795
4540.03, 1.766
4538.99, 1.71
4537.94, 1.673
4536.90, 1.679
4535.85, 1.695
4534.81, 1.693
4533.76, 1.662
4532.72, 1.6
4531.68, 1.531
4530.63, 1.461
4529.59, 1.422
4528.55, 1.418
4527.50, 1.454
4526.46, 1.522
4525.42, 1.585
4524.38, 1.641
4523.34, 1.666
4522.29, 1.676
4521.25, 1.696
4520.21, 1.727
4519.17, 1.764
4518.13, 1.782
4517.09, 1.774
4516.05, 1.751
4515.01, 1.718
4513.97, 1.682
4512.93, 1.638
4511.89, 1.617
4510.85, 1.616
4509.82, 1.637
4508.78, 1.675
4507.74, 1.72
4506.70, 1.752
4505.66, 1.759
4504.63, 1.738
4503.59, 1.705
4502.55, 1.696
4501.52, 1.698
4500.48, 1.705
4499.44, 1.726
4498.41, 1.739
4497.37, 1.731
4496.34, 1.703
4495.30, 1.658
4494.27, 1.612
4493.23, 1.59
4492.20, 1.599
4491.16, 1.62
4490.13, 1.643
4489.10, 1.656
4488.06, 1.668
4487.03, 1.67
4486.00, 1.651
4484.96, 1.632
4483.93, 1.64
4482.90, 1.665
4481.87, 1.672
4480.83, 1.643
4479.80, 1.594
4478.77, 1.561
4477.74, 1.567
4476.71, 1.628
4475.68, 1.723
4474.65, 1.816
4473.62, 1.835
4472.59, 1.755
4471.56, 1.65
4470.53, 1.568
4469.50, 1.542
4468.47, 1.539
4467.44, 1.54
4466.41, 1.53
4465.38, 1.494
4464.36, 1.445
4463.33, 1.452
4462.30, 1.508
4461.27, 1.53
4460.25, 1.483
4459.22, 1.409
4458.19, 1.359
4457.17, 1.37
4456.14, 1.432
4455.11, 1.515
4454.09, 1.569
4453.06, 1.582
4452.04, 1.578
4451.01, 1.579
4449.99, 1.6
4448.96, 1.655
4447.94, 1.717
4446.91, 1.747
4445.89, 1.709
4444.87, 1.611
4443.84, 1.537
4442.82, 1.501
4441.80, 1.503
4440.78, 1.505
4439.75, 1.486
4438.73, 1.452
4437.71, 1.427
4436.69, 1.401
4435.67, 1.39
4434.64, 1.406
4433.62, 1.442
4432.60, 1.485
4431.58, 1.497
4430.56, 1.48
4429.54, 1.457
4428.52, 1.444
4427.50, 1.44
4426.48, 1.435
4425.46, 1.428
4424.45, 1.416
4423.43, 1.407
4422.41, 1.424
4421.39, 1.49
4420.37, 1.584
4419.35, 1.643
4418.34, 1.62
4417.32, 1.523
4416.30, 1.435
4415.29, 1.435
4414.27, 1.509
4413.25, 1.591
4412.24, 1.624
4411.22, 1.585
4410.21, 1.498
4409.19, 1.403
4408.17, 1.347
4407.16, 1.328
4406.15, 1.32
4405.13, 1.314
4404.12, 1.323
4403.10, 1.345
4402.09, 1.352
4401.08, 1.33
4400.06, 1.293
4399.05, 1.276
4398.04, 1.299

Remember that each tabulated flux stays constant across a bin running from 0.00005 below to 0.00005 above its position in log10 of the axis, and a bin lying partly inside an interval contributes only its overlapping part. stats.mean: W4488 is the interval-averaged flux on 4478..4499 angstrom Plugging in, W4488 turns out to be 1.65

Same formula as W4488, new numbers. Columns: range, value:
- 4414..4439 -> 1.47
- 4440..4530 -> 1.62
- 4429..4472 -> 1.52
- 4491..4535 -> 1.65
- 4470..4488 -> 1.66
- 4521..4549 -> 1.63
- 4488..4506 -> 1.68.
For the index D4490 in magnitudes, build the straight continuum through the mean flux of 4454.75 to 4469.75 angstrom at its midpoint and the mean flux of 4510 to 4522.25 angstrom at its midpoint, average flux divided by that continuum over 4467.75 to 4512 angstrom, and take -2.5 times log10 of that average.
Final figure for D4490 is -0.05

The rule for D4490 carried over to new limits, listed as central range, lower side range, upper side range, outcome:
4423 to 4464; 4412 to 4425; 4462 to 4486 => 0.04 mag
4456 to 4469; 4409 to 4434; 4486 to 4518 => 0.09 mag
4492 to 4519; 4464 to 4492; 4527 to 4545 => -0.04 mag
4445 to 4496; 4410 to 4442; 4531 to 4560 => -0.03 mag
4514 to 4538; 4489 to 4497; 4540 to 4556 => 0.01 mag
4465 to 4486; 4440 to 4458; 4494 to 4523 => 0.00 mag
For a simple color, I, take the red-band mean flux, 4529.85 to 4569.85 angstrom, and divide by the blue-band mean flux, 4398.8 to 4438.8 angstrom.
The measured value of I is 1.18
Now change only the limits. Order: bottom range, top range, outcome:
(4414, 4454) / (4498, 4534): 1.09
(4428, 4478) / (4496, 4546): 1.09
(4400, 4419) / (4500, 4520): 1.19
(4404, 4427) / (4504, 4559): 1.13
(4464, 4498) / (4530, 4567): 1.04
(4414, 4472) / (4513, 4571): 1.12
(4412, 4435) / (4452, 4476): 1.04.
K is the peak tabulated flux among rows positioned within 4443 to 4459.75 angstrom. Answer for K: 1.747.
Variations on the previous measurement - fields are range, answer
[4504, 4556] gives 1.795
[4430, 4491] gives 1.835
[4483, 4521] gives 1.782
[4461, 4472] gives 1.65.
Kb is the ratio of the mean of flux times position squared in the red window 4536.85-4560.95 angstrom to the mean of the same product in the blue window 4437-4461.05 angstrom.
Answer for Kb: 1.16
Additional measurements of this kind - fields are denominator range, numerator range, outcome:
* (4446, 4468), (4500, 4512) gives 1.13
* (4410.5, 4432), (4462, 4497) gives 1.11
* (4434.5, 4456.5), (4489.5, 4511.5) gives 1.12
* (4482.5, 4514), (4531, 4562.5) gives 1.04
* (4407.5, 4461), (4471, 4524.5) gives 1.15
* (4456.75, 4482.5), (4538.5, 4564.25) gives 1.14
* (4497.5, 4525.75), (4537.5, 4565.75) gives 1.03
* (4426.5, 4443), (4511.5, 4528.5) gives 1.19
